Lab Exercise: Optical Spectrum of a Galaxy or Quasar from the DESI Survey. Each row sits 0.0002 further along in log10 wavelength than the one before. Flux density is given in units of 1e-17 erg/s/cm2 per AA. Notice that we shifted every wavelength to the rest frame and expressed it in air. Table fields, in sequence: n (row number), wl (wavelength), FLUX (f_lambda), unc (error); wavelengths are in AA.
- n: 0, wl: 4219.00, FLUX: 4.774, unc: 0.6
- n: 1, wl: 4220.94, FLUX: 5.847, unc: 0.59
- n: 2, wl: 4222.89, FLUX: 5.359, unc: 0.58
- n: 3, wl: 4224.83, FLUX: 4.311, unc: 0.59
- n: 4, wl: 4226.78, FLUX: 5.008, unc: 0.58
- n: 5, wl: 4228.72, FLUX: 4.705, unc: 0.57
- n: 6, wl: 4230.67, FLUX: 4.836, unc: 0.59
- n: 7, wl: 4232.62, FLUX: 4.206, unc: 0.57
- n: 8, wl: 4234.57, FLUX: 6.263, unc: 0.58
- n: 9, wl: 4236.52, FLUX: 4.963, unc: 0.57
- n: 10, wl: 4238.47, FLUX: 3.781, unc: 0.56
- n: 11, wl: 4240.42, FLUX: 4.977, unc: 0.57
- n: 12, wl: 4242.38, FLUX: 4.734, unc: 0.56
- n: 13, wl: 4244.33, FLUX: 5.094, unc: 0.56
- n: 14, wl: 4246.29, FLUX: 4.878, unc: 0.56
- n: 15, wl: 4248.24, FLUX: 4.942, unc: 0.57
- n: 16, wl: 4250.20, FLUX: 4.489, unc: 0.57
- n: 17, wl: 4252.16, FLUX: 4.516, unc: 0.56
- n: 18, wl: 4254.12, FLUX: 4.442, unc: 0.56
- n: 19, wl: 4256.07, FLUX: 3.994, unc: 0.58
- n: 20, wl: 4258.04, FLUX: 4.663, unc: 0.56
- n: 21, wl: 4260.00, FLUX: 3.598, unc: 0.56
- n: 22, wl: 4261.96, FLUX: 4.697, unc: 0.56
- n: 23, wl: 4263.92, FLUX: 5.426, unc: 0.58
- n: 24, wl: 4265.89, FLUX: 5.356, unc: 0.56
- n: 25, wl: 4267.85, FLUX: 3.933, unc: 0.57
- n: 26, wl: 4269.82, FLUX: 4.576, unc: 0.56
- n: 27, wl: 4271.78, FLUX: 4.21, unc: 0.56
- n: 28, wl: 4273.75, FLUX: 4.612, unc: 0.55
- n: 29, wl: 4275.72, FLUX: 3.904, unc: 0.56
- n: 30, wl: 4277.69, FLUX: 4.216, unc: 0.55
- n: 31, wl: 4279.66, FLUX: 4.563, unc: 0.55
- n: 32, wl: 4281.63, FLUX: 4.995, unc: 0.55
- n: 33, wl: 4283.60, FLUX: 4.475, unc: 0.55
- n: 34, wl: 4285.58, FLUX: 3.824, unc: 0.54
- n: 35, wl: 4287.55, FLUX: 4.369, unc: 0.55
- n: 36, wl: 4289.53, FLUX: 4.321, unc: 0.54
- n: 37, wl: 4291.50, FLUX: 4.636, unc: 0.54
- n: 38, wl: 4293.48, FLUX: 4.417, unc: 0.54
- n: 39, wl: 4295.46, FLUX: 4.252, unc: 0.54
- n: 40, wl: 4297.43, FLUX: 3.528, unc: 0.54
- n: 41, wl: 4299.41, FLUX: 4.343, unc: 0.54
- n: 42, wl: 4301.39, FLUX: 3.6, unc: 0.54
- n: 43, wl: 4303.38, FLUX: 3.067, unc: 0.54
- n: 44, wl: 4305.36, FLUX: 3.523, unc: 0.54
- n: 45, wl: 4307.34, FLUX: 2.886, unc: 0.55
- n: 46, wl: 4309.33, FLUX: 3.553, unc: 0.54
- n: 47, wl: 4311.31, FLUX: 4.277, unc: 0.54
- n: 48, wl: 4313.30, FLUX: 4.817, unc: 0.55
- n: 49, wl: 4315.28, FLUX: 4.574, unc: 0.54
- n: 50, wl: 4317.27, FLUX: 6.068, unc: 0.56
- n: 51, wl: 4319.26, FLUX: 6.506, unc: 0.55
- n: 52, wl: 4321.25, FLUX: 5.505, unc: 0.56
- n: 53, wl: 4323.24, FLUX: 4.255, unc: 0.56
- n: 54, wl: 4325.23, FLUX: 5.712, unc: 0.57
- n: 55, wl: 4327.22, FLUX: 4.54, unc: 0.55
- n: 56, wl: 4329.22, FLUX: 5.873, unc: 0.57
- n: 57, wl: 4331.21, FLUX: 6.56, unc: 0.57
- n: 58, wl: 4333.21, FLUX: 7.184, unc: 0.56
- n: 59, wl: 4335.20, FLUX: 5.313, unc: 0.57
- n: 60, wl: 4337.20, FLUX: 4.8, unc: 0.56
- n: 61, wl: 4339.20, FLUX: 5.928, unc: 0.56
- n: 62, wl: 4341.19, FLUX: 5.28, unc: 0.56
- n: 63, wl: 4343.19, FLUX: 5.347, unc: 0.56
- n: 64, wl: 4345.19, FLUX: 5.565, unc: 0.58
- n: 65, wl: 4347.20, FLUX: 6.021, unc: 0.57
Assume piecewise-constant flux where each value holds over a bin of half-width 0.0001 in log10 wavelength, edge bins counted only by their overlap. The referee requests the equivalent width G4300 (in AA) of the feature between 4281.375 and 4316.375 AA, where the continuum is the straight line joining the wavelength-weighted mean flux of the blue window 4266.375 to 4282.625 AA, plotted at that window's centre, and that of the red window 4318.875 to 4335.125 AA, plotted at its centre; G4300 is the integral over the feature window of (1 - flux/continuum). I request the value 6.49 AA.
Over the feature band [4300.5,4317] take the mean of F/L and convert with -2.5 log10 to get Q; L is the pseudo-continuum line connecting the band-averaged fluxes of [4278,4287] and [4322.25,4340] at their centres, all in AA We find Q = 0.29 mag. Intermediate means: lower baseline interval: 4.44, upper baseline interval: 5.57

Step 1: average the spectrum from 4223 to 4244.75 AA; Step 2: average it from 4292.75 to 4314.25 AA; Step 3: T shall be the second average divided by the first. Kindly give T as 0.79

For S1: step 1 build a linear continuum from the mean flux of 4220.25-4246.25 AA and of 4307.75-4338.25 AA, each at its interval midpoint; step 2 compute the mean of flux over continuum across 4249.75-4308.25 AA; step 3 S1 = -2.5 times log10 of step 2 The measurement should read 0.20 mag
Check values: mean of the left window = 4.92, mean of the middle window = 4.25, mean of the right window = 5.26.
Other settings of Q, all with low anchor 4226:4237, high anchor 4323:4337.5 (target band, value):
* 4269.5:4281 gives 0.209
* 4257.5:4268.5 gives 0.126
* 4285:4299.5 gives 0.266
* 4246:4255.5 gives 0.114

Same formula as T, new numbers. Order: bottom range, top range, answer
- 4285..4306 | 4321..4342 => 1.39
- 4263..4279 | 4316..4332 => 1.24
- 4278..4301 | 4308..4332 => 1.19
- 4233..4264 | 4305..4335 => 1.09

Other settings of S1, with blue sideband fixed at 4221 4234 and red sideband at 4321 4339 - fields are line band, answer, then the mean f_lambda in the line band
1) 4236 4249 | 0.05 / 4.76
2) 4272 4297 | 0.20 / 4.36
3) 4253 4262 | 0.19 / 4.24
